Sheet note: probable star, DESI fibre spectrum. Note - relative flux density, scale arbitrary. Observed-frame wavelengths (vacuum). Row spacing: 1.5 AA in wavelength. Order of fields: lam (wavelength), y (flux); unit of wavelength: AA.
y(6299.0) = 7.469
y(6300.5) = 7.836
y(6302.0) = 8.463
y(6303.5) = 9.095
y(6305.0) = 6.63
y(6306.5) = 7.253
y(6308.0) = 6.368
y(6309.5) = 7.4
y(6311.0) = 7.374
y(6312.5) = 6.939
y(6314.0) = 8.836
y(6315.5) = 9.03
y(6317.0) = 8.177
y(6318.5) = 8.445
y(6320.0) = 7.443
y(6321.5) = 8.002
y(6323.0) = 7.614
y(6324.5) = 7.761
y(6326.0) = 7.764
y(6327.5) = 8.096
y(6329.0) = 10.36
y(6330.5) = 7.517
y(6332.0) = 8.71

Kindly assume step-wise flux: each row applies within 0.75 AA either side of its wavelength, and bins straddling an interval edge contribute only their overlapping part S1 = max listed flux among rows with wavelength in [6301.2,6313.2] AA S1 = 9.095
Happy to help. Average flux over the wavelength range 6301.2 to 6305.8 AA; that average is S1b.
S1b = 8.05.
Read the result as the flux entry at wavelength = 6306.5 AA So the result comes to 7.253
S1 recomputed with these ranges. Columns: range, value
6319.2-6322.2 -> 8.002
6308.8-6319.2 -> 9.03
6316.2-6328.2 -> 8.445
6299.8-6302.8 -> 8.463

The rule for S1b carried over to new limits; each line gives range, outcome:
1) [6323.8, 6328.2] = 7.87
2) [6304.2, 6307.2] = 6.97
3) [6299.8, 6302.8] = 8.17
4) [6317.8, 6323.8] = 7.87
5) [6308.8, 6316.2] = 7.91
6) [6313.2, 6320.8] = 8.37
